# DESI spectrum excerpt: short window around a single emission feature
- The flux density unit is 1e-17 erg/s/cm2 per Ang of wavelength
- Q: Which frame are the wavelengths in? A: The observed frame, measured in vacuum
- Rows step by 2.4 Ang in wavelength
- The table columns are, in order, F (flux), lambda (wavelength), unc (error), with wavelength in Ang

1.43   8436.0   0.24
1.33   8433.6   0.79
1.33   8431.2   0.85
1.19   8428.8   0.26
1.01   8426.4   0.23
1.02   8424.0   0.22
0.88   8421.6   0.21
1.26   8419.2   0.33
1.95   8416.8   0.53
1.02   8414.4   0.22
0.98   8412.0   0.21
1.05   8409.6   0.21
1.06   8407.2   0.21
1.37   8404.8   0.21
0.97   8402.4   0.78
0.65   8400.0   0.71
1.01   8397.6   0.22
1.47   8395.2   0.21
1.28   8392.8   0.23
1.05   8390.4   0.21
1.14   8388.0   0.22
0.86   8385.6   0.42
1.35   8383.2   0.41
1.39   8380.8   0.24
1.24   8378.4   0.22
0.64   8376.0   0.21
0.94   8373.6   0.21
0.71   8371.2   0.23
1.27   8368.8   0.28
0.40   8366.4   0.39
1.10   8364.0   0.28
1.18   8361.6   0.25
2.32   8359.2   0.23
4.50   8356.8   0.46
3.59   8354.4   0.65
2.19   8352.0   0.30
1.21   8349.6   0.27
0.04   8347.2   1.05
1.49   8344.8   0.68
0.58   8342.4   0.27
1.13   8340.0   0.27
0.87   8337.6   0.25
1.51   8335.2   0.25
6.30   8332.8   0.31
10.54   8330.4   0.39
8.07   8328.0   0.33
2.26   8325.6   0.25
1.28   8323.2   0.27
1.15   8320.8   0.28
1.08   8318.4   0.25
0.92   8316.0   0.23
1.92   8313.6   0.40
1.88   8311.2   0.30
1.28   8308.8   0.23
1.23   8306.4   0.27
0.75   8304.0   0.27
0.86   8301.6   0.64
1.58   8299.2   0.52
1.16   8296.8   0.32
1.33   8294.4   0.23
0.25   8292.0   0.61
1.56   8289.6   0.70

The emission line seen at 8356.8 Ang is [N II] 6583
